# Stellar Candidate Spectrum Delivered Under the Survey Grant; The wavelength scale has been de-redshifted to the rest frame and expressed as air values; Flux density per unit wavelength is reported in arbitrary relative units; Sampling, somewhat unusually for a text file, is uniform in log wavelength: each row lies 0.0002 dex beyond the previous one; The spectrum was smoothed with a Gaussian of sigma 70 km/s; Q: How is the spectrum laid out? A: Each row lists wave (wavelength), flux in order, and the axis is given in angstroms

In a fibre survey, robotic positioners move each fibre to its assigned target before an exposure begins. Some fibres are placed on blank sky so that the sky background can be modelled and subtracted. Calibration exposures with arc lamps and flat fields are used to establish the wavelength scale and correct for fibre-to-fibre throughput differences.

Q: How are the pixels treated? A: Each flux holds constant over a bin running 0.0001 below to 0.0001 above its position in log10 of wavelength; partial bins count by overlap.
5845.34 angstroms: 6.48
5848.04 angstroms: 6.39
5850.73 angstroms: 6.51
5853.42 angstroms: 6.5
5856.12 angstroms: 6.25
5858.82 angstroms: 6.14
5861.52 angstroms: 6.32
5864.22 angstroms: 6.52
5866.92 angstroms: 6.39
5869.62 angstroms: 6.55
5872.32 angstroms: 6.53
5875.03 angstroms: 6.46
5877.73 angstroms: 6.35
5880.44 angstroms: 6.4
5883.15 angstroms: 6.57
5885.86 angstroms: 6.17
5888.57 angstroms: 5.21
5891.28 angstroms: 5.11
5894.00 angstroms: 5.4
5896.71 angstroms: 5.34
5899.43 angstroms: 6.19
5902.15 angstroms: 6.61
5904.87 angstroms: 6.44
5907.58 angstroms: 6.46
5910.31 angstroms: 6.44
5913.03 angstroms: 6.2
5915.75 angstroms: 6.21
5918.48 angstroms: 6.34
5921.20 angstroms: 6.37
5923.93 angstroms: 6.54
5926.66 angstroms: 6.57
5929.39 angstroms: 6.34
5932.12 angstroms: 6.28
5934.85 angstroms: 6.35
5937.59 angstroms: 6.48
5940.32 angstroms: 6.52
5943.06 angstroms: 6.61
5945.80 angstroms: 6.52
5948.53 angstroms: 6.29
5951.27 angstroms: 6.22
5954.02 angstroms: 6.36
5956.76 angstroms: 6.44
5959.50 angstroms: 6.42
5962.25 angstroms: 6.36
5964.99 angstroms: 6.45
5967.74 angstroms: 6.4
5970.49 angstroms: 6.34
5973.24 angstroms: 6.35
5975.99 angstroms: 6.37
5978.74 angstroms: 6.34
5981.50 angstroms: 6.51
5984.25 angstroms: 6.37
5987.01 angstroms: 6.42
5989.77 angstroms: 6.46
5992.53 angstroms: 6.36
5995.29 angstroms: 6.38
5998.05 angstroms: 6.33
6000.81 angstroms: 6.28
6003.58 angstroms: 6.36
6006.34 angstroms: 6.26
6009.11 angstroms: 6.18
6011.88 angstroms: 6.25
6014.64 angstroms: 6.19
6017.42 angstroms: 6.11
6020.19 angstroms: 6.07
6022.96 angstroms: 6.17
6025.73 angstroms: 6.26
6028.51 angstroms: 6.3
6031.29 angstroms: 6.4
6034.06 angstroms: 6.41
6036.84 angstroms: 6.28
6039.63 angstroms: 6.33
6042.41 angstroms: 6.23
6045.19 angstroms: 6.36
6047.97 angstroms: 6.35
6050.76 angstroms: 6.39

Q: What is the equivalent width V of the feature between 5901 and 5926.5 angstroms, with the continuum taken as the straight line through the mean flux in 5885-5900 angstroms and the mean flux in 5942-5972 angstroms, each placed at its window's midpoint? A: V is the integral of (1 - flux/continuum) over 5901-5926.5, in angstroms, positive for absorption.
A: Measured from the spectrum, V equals -2.6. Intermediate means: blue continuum 5.52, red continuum 6.4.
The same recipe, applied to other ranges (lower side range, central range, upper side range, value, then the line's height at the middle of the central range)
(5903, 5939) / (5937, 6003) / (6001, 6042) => -0.77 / 6.32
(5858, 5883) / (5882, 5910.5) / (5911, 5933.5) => 1.86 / 6.39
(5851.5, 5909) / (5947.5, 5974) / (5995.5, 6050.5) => -0.54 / 6.24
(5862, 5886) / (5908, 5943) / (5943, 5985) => 0.10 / 6.42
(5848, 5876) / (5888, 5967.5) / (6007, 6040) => 1.09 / 6.35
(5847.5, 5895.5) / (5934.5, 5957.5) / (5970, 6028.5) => -0.60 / 6.26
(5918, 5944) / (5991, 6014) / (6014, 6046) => 0.04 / 6.31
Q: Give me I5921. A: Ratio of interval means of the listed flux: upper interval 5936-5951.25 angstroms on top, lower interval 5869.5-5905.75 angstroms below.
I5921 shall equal 1.06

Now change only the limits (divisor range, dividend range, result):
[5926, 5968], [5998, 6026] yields 0.97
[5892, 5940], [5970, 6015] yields 1.01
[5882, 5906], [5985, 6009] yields 1.08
